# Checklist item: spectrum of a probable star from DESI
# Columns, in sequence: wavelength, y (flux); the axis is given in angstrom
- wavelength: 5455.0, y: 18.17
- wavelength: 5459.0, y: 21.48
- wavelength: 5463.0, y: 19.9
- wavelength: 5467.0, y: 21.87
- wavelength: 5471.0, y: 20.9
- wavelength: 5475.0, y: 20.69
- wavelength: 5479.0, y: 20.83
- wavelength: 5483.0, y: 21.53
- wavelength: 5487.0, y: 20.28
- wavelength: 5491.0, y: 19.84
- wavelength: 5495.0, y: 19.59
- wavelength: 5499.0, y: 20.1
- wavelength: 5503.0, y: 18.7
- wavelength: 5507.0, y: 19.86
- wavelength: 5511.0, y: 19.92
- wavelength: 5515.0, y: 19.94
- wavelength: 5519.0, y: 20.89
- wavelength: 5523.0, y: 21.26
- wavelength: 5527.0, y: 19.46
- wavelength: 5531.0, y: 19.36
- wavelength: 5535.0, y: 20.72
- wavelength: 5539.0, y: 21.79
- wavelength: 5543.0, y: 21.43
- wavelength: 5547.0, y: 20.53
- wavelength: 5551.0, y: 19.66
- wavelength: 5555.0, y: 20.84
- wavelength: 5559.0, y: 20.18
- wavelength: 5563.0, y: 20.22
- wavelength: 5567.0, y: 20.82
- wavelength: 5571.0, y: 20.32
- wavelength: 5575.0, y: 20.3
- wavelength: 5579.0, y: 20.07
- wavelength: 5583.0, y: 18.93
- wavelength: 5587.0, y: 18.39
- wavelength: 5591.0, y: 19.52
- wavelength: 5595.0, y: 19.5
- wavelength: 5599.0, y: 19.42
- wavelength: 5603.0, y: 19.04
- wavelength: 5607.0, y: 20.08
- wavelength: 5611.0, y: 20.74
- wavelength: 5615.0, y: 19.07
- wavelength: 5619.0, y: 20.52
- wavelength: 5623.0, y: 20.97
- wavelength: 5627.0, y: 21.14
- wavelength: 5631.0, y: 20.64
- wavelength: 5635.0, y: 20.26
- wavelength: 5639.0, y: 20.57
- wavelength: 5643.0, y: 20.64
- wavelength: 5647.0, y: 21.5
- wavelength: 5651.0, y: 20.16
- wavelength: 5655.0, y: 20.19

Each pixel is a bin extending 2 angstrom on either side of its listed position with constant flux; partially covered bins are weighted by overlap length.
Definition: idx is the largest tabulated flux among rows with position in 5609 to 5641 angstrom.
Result 21.14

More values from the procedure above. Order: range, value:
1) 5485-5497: 20.28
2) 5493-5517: 20.1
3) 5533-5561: 21.79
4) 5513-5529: 21.26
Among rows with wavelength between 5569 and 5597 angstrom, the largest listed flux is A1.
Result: 20.32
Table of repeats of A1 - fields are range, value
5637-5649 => 21.5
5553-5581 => 20.84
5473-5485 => 21.53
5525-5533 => 19.46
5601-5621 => 20.74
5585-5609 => 20.08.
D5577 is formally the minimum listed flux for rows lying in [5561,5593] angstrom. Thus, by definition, 18.39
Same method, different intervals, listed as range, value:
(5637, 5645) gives 20.57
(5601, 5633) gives 19.04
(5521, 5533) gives 19.36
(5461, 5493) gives 19.84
